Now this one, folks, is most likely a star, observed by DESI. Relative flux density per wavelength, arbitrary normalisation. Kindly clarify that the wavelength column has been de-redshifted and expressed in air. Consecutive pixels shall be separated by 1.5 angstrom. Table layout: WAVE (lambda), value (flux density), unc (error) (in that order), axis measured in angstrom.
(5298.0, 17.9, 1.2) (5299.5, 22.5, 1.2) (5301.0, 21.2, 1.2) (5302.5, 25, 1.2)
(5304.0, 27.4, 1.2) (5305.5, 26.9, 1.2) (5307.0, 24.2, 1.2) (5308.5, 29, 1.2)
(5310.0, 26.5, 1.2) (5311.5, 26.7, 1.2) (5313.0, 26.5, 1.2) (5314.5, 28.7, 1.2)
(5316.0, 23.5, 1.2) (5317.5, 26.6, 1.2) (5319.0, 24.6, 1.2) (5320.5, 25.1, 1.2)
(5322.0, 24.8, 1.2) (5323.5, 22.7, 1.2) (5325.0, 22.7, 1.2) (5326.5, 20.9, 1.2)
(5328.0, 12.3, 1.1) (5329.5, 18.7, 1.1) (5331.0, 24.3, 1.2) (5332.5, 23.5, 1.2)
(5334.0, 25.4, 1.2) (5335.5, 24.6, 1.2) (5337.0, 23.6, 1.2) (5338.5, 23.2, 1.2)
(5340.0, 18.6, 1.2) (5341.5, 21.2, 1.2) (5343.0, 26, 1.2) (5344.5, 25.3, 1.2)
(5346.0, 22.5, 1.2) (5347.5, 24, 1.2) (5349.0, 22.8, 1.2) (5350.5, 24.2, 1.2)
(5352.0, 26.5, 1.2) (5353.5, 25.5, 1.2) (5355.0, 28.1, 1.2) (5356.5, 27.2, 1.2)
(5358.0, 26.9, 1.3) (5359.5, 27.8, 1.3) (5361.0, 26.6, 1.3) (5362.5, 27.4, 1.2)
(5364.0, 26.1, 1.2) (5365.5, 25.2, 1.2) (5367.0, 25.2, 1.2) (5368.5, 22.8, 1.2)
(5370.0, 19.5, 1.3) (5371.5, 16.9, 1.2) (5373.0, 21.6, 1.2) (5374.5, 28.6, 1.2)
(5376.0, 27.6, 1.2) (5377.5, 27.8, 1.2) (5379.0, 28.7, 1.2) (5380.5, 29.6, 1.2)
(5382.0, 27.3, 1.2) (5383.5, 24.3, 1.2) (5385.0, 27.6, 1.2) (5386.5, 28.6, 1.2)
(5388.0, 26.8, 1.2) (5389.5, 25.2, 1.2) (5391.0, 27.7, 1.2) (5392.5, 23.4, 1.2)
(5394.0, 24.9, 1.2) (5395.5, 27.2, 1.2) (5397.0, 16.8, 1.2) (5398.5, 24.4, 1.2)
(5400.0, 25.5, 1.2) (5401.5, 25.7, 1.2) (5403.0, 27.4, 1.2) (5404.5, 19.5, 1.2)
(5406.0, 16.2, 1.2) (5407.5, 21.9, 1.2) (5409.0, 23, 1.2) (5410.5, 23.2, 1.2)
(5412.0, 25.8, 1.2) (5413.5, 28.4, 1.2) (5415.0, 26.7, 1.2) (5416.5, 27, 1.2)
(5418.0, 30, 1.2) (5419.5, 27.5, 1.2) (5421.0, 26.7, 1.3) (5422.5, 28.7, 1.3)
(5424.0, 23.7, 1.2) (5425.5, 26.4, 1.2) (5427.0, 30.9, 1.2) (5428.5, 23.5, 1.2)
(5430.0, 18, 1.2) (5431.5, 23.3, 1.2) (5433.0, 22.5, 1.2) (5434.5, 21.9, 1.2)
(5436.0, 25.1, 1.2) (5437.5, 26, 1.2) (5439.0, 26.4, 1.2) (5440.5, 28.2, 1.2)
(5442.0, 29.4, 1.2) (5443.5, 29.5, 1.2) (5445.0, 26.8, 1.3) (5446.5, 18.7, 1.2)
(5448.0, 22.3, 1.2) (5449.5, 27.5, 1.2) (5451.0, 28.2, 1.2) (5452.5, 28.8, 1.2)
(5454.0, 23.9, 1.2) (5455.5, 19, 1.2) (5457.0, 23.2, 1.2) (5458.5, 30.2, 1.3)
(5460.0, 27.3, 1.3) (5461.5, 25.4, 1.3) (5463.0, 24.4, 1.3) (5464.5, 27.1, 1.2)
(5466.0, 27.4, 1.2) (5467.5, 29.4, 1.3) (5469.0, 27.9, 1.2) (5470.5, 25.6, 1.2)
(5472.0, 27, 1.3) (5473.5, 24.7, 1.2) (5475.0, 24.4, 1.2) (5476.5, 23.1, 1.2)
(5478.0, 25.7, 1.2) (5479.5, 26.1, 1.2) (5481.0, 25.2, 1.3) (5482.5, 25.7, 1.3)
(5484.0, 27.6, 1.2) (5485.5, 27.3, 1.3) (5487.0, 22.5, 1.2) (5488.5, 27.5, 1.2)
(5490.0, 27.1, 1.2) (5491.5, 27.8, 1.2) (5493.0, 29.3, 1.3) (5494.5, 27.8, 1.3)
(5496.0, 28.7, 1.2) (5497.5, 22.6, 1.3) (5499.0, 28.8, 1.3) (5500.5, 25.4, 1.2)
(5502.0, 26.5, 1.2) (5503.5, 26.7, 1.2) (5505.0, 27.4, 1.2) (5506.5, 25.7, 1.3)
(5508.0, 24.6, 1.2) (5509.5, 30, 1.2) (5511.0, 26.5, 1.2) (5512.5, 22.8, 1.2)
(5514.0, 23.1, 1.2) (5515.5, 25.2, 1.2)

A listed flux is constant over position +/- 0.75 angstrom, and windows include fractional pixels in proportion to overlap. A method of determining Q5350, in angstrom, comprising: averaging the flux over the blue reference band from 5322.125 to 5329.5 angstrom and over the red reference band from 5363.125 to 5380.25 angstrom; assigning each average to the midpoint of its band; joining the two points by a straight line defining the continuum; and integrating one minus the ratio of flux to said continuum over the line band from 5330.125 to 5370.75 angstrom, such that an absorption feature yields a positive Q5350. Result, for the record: -3.8 angstrom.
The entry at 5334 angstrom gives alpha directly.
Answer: 25.4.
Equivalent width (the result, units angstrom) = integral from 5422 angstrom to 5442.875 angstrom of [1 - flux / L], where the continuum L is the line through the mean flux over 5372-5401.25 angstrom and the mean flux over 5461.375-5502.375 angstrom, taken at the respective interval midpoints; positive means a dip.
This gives 0.7 angstrom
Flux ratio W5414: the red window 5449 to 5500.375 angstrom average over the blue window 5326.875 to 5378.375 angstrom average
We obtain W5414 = 1.09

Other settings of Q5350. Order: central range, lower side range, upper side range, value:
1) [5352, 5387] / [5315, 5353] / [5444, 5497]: -2.99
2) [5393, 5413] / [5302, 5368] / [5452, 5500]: 1.67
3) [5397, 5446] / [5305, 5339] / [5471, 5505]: 0.56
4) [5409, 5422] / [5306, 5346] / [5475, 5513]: -0.81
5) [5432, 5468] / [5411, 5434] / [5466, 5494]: 0.52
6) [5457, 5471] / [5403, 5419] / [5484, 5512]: -0.63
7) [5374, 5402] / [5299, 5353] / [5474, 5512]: -1.50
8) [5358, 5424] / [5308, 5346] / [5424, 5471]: -1.61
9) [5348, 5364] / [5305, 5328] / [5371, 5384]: -0.40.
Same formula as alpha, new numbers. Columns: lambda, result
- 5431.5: 23.3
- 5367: 25.2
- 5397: 16.8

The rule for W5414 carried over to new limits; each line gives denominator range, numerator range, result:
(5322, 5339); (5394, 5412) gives 1.04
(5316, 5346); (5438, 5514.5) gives 1.15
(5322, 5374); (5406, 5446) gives 1.08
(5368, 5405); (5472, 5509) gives 1.05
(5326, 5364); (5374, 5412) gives 1.05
